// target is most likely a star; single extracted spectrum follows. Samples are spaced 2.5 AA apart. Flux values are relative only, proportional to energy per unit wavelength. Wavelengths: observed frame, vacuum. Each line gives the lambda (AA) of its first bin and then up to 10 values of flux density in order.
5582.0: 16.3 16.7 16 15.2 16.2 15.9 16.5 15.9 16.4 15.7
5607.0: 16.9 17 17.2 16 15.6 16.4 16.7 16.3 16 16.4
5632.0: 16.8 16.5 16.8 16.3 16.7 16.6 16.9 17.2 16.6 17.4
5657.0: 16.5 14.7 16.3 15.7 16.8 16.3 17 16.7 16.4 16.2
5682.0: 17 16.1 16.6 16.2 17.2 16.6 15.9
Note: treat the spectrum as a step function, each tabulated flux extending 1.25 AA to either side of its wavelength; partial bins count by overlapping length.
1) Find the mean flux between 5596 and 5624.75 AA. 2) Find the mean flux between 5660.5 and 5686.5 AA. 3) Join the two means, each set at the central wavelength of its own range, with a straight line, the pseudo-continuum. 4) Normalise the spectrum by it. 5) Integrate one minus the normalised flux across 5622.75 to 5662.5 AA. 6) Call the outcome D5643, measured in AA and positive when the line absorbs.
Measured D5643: -0.2 AA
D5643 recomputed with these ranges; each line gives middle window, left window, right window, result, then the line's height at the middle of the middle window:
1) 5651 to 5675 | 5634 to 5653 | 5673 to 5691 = 0.3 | 16.6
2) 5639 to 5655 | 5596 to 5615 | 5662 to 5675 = -0.3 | 16.5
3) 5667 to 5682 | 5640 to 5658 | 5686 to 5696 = 0.1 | 16.7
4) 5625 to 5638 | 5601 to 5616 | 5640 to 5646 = 0.1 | 16.6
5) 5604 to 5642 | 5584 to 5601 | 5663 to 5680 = -0.6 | 16.2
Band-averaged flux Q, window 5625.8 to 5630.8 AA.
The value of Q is 16.2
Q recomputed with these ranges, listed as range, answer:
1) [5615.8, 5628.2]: 16.2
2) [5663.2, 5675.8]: 16.5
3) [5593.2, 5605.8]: 16.1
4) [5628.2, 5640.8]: 16.6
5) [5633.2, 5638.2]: 16.6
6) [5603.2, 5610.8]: 16.5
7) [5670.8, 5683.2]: 16.7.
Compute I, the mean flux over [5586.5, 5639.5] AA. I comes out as 16.3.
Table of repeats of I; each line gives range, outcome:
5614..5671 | 16.4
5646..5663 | 16.5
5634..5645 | 16.6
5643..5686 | 16.5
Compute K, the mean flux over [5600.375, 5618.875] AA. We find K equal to 16.4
